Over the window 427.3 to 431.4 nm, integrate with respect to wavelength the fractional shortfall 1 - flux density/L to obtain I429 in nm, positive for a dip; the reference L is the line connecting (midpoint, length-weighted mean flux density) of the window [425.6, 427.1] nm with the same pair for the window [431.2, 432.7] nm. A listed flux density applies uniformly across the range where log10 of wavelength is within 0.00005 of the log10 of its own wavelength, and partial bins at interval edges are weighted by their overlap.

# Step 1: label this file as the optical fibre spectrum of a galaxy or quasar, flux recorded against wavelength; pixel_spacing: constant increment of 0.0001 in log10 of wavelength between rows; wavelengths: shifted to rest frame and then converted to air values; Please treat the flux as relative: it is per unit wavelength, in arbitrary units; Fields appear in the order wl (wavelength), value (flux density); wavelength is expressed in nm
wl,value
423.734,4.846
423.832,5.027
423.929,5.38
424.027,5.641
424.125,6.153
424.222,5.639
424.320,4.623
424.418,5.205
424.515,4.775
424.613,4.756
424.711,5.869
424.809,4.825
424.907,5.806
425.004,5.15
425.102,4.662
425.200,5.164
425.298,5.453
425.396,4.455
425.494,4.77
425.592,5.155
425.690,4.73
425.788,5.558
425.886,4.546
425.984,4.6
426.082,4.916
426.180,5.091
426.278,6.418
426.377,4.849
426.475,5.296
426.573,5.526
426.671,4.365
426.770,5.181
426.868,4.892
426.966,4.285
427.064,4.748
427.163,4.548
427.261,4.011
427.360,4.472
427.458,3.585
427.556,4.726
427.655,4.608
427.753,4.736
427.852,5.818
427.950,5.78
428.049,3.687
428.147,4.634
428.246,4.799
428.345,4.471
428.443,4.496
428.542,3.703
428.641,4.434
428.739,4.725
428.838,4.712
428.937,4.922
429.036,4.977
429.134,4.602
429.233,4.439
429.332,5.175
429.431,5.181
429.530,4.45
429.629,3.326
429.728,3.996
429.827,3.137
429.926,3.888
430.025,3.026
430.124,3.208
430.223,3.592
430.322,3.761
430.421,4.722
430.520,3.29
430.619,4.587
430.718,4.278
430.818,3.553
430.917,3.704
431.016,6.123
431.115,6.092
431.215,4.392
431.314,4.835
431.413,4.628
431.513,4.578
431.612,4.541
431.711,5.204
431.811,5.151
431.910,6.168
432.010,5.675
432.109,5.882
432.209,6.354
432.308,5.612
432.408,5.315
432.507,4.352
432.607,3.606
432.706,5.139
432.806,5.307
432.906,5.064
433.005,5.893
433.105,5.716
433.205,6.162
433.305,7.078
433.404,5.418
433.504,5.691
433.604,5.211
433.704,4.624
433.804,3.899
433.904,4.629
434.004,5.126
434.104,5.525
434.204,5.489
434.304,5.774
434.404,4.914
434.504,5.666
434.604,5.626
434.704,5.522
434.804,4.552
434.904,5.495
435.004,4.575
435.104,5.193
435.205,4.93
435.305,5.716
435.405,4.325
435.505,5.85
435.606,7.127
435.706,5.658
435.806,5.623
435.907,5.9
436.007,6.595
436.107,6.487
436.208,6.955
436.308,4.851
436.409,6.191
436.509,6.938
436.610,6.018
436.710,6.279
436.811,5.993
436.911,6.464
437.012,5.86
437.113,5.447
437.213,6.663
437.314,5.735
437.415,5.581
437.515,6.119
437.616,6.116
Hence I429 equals 0.53 nm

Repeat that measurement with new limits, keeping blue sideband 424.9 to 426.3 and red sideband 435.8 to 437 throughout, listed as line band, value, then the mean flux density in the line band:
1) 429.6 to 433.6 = 0.63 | 4.82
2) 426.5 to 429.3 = 0.34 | 4.65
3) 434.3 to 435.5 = 0.17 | 5.2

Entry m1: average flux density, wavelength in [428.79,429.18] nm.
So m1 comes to 4.81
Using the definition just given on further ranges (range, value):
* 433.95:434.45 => 5.36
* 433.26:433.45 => 6.27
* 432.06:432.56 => 5.49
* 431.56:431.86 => 4.96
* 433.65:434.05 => 4.57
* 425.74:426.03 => 4.9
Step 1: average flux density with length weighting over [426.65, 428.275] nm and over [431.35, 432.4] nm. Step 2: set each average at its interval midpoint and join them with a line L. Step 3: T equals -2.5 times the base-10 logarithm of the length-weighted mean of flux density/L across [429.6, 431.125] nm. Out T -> 0.277 mag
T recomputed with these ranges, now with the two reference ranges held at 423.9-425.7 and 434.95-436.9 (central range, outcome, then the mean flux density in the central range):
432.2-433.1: 0.101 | 5.16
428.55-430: 0.237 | 4.38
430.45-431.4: 0.218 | 4.55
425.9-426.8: 0.034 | 5.11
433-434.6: 0.062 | 5.42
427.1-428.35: 0.163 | 4.61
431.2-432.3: 0.069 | 5.26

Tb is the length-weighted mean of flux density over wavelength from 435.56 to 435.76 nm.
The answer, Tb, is 6.38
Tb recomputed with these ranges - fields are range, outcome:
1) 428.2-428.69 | 4.38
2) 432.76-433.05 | 5.42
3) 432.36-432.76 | 4.61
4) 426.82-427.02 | 4.61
